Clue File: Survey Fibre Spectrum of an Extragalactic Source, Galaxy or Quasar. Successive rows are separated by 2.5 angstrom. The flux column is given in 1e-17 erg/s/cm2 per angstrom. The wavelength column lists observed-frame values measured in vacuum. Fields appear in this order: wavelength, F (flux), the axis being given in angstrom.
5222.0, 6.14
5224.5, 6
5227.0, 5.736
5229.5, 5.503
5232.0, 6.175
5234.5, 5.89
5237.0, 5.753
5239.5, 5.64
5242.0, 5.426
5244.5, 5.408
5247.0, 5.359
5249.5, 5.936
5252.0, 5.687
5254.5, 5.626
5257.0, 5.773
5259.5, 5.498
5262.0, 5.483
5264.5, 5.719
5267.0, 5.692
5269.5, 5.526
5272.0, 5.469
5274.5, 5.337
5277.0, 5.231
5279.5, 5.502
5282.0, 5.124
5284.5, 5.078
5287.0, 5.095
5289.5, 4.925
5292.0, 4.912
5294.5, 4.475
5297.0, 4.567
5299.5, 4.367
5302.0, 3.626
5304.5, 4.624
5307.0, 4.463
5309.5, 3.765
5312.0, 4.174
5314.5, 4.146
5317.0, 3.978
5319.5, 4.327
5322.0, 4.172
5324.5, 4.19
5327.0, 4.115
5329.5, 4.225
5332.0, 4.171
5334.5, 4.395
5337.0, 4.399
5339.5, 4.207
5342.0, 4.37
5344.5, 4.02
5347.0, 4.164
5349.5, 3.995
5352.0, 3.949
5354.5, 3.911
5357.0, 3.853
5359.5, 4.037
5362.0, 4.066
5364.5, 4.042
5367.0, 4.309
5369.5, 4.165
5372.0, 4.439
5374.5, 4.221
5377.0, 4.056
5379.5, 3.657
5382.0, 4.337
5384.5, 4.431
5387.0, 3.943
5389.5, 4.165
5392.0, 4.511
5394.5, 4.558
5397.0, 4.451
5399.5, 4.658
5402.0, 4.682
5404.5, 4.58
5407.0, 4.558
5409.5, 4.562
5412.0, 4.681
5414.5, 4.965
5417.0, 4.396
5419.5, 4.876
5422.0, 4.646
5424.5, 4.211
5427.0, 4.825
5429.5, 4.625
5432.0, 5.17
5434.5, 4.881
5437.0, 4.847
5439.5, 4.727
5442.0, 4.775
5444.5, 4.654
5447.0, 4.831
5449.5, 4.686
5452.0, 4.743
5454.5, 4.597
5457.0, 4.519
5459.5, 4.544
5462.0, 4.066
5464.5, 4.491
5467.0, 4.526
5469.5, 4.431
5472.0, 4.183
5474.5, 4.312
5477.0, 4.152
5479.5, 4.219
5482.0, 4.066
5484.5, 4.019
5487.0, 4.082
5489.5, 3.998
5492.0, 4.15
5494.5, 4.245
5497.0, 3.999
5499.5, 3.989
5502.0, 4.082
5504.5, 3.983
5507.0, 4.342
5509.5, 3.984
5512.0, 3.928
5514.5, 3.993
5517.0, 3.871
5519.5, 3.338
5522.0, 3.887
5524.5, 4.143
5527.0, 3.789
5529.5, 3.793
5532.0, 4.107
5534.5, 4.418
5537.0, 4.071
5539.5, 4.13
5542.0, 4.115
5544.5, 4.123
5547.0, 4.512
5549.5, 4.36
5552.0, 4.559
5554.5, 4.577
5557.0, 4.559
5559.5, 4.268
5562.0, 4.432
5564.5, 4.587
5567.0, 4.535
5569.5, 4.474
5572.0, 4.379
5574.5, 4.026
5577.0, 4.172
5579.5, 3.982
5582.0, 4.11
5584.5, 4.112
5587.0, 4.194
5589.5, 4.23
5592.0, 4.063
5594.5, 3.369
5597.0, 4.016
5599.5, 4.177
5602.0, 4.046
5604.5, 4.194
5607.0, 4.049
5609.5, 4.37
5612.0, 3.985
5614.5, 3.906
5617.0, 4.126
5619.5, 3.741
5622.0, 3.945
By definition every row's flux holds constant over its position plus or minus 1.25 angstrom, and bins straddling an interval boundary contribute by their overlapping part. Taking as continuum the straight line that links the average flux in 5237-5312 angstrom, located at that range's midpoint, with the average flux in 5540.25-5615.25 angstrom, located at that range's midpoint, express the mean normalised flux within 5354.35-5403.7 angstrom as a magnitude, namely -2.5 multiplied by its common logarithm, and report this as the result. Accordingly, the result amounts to 0.14 mag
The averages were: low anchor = 5.14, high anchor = 4.22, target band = 4.23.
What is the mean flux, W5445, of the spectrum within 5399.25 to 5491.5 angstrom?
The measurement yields 4.53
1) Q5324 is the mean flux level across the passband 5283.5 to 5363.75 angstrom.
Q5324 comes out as 4.27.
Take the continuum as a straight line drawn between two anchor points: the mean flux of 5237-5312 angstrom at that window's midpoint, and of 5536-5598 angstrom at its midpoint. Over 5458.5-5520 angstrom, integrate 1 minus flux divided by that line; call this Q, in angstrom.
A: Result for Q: 4.9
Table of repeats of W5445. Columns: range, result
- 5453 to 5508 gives 4.23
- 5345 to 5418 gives 4.28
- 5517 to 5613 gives 4.16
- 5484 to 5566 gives 4.14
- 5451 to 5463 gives 4.5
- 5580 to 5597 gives 4.01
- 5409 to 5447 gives 4.73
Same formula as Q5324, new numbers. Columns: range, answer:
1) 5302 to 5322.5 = 4.17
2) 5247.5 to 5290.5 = 5.45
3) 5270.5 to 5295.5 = 5.13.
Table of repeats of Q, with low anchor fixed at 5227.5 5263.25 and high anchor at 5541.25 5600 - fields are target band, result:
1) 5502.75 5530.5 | 3.5 angstrom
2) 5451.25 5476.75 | 1.6 angstrom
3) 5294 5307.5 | 2.7 angstrom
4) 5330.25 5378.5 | 9.7 angstrom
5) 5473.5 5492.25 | 2.1 angstrom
